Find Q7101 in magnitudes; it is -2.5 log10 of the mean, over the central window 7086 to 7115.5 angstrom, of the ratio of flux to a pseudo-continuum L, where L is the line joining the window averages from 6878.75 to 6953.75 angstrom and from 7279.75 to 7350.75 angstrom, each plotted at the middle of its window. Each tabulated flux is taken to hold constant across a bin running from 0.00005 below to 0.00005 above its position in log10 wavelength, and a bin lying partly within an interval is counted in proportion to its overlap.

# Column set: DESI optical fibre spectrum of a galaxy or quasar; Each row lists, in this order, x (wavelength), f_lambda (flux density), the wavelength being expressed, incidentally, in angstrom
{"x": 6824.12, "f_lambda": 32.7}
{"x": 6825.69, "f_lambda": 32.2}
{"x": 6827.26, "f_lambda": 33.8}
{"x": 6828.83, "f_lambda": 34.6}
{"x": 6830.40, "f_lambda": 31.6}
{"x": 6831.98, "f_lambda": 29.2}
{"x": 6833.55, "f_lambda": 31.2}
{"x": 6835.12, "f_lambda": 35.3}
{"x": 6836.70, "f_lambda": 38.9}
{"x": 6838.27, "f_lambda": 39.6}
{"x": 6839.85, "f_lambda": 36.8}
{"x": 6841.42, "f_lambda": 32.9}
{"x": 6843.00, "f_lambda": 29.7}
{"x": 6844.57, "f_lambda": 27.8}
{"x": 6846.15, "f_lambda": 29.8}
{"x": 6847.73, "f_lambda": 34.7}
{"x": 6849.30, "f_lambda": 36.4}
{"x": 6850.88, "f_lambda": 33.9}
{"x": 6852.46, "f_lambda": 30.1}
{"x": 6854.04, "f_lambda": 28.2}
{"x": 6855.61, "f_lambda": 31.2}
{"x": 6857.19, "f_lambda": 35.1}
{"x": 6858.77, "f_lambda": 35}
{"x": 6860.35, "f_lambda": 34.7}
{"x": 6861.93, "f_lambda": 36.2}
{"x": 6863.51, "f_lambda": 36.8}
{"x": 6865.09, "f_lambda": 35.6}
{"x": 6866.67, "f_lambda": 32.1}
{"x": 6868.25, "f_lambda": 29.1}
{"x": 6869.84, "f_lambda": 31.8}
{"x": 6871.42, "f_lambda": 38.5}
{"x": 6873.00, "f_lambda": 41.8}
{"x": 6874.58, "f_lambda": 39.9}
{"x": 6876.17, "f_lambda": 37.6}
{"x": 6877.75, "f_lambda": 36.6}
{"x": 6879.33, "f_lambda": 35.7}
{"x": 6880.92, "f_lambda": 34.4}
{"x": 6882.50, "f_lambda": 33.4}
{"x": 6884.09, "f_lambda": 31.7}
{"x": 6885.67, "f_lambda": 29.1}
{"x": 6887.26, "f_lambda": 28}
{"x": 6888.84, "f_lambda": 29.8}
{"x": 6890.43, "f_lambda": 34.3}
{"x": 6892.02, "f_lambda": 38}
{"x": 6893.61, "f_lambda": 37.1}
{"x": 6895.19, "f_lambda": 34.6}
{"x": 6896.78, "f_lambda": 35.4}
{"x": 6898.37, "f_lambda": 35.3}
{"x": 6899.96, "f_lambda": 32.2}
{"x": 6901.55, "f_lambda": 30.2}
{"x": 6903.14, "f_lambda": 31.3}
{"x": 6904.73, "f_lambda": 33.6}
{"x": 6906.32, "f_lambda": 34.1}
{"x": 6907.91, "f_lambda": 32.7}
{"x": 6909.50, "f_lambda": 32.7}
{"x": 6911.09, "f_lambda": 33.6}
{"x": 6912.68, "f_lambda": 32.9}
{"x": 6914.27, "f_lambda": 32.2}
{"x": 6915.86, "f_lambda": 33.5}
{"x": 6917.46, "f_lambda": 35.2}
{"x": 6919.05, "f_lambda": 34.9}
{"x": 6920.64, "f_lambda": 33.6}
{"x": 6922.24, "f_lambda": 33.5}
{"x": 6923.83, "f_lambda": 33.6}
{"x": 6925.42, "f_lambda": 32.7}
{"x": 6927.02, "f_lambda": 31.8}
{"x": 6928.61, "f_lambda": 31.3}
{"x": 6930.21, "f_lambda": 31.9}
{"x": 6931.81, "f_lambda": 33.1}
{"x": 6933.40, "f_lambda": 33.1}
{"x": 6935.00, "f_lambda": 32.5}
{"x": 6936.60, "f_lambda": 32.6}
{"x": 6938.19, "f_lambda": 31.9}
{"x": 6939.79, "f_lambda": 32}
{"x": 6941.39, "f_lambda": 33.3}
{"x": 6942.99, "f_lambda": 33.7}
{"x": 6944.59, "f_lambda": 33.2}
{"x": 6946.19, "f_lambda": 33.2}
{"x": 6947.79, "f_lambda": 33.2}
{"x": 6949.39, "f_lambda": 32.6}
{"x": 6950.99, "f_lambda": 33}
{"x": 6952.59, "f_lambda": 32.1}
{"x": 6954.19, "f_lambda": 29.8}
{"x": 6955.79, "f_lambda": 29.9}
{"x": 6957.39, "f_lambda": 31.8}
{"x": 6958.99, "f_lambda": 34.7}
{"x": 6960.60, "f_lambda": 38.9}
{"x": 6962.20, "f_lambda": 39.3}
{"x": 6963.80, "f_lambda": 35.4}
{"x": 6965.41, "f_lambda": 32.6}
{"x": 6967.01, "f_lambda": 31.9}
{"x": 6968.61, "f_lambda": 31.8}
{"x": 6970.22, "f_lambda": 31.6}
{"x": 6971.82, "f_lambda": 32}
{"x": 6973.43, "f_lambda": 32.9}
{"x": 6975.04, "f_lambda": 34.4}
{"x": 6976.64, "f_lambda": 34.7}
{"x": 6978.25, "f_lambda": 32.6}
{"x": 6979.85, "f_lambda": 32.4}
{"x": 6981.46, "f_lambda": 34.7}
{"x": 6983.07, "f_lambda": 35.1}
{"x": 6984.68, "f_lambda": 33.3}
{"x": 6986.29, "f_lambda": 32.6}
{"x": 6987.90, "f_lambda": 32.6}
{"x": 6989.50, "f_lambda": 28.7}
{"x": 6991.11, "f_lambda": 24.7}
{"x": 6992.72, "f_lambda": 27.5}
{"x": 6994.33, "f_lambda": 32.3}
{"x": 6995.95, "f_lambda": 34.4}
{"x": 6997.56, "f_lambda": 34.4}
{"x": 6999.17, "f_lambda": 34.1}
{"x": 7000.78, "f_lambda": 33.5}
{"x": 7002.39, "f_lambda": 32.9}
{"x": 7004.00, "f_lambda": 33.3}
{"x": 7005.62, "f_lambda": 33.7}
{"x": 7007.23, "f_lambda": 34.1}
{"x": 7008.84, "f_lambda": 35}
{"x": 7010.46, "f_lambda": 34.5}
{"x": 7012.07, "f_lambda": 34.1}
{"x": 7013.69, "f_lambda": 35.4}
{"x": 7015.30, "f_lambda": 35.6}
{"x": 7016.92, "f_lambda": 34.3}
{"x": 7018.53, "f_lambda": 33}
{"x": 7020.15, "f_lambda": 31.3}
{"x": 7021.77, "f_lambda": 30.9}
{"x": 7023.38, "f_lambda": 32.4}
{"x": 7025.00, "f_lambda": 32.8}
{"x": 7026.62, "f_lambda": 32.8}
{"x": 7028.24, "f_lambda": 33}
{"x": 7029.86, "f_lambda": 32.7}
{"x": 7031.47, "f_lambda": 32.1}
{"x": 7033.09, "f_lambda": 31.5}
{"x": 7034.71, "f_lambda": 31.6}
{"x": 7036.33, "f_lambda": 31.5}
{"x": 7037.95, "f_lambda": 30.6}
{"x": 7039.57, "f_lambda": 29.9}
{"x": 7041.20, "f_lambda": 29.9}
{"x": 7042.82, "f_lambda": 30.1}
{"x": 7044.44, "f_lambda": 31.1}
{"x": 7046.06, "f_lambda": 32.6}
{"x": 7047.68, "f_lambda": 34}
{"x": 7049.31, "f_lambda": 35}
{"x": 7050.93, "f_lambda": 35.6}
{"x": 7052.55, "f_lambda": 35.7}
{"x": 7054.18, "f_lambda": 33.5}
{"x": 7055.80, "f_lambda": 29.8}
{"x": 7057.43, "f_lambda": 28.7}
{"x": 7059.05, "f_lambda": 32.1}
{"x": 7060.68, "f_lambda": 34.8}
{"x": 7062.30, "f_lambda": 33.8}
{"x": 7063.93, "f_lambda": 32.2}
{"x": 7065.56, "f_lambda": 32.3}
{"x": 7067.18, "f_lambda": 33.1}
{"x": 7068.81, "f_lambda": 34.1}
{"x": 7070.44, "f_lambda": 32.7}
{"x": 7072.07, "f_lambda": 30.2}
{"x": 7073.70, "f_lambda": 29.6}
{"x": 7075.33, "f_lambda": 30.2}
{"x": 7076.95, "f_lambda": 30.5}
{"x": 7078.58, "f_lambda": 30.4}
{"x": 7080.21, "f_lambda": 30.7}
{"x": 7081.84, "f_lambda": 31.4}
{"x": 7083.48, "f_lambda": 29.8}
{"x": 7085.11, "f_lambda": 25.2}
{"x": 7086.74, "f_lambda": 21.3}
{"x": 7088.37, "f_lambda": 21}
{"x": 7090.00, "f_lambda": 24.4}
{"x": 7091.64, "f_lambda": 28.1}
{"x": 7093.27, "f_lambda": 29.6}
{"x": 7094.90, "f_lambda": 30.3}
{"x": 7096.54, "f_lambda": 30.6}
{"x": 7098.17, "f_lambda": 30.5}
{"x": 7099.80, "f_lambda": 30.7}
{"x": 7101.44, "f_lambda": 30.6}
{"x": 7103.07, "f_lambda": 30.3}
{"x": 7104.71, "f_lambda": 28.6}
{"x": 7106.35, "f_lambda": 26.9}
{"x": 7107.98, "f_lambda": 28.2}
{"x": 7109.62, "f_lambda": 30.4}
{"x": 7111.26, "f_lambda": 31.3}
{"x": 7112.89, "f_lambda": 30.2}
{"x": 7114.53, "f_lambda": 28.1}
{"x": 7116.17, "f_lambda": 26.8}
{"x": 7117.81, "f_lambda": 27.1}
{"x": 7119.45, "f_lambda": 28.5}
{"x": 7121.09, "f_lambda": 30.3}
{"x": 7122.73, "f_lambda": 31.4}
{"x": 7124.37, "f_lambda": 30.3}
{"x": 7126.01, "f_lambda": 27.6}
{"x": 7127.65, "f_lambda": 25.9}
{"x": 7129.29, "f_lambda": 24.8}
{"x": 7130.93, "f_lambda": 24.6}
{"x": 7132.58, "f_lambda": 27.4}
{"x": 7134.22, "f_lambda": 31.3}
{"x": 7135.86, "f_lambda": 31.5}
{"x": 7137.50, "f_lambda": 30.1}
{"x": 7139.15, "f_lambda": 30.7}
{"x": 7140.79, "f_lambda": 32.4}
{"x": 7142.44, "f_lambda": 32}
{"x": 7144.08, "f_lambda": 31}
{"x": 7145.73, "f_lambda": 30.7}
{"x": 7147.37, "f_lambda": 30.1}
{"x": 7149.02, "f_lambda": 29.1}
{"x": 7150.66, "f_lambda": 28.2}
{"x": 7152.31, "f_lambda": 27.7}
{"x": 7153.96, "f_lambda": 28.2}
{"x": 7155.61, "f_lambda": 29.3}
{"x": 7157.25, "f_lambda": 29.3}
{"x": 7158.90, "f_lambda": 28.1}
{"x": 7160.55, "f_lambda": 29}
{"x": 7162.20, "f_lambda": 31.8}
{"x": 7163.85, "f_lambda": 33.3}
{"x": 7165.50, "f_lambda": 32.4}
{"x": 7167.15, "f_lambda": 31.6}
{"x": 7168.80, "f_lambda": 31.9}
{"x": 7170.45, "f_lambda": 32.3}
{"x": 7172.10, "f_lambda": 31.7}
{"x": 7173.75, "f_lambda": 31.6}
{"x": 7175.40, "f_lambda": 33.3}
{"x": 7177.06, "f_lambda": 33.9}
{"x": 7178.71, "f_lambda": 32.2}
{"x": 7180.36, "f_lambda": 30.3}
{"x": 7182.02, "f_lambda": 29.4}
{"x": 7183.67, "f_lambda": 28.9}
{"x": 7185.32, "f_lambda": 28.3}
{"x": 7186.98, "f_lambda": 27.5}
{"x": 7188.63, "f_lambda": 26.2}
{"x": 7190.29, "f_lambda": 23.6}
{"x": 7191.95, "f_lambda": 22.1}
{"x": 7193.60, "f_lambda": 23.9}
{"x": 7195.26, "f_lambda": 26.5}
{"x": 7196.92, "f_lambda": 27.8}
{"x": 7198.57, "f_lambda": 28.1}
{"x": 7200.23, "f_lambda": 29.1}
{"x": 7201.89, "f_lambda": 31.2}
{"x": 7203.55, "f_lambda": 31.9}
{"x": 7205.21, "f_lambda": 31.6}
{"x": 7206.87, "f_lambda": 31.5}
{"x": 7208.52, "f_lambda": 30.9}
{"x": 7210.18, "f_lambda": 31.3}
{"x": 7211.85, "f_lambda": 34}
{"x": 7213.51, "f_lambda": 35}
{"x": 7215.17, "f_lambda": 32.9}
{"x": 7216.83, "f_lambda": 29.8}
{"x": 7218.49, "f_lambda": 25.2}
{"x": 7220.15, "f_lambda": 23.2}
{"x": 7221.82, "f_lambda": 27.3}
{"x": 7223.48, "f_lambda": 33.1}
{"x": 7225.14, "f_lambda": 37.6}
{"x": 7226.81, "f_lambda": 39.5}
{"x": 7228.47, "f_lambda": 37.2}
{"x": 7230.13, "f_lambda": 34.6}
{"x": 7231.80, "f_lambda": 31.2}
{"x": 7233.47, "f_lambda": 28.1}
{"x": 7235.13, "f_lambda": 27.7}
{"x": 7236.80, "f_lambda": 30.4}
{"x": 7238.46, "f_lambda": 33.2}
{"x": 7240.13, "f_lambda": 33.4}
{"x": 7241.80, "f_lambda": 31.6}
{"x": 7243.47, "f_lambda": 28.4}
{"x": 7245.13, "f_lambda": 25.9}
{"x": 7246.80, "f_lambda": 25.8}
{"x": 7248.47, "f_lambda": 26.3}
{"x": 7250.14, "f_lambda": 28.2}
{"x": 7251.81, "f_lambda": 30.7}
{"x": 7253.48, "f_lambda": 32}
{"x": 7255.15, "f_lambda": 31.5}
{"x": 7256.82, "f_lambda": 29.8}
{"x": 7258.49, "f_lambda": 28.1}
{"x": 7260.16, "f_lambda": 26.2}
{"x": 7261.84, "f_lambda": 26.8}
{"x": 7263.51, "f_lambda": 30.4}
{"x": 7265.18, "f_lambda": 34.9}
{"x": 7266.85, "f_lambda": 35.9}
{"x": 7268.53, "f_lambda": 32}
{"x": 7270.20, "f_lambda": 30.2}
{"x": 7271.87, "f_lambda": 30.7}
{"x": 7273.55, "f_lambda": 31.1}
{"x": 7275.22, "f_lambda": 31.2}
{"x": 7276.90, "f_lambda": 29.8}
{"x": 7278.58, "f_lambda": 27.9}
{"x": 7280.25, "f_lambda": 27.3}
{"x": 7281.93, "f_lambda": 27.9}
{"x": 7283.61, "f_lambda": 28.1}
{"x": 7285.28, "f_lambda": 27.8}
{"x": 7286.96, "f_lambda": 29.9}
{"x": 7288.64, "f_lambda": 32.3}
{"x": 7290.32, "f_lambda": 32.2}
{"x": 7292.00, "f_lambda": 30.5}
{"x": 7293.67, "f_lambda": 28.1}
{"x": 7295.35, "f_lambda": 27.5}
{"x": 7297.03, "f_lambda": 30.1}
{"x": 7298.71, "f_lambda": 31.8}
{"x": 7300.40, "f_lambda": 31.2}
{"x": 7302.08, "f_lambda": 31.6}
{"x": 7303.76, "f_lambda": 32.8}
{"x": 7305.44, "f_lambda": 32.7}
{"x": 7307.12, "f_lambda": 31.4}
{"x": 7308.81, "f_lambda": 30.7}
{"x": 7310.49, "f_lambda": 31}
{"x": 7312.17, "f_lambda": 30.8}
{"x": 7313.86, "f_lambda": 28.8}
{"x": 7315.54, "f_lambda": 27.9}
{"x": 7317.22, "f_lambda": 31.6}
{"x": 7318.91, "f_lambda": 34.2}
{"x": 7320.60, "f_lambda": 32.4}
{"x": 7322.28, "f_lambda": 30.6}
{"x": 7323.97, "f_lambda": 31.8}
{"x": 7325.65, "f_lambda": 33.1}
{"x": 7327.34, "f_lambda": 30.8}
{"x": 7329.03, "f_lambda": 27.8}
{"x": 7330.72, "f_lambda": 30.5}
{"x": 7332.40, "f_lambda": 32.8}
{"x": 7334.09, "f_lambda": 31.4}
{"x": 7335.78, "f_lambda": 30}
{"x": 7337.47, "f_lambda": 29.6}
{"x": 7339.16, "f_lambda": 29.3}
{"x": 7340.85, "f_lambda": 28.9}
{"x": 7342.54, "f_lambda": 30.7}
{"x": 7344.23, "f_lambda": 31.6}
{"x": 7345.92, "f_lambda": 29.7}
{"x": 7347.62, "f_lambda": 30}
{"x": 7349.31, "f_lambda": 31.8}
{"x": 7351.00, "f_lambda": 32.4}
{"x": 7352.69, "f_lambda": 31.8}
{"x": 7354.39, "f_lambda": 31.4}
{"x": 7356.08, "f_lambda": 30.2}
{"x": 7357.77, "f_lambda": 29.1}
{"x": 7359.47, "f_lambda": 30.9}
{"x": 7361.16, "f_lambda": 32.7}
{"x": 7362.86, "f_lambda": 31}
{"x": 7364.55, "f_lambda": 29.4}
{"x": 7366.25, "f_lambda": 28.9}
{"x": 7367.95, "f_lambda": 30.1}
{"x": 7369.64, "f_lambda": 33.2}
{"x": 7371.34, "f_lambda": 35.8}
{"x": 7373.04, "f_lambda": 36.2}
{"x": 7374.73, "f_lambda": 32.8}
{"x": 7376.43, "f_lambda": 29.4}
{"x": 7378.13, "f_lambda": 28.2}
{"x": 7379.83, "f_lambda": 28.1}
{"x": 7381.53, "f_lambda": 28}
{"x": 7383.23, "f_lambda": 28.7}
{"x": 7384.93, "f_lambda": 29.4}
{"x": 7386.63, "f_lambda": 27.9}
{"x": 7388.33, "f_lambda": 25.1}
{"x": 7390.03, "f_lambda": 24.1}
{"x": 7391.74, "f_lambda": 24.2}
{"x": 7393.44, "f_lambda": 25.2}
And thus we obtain 0.12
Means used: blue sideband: 33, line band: 28.4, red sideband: 30.5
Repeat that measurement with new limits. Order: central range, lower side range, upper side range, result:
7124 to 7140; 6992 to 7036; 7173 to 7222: 0.08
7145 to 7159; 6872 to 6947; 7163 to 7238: 0.07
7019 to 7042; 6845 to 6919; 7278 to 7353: 0.03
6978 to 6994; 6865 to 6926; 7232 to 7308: 0.05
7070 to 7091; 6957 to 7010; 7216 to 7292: 0.14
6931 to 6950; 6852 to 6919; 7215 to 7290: 0.02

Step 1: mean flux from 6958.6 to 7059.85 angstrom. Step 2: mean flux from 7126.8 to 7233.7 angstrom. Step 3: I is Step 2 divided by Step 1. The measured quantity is 0.9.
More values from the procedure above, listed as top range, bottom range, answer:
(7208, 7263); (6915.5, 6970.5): 0.92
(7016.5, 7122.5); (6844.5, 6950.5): 0.92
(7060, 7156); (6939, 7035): 0.89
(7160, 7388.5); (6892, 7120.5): 0.95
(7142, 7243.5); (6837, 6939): 0.90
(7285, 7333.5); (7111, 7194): 1.05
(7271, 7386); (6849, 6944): 0.91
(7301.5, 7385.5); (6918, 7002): 0.94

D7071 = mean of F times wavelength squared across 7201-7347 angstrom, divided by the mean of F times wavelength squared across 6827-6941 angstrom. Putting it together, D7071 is 1.0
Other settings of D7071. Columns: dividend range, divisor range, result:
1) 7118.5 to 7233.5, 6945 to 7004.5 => 0.97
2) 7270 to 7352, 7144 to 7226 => 1.06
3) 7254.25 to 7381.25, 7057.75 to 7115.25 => 1.10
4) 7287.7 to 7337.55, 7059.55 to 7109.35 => 1.11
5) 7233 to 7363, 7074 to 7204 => 1.09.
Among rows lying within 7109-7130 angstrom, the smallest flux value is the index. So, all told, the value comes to 24.8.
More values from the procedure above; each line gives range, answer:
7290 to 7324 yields 27.5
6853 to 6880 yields 28.2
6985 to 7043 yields 24.7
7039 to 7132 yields 21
